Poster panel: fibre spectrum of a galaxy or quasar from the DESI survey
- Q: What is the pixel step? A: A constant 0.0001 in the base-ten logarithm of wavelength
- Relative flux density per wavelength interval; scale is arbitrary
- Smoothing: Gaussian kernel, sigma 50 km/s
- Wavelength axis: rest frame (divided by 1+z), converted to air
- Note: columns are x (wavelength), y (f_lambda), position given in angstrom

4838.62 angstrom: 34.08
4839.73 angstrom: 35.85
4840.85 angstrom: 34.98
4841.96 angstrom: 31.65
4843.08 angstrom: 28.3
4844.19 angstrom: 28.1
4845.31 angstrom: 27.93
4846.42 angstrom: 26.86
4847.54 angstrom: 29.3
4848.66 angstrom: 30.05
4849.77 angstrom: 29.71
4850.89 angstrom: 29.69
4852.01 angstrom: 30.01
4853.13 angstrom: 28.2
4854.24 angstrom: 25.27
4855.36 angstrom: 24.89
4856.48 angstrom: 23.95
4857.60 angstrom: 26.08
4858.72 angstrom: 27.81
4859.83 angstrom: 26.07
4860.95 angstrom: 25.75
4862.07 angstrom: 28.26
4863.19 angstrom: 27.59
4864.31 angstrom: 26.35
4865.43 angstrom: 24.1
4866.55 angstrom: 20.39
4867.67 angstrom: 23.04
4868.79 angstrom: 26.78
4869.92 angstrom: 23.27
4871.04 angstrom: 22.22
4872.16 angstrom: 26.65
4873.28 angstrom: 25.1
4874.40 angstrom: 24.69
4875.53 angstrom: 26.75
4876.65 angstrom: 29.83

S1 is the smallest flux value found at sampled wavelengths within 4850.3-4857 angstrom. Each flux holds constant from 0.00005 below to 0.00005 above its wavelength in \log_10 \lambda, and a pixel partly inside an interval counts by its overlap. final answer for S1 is 23.95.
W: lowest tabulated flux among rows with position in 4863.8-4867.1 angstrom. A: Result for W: 20.39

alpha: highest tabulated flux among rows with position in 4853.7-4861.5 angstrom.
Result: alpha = 27.81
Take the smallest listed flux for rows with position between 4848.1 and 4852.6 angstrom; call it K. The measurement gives 29.69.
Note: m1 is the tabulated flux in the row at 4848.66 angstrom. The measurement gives 30.05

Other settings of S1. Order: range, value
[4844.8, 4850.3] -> 26.86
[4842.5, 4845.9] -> 27.93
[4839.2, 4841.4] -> 34.98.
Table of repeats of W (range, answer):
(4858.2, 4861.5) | 25.75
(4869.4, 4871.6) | 22.22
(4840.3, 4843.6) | 28.3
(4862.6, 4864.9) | 26.35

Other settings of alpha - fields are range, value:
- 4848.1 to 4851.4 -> 30.05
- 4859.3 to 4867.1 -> 28.26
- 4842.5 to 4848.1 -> 29.3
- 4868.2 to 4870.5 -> 26.78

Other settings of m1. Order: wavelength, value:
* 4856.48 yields 23.95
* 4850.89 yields 29.69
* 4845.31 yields 27.93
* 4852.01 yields 30.01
